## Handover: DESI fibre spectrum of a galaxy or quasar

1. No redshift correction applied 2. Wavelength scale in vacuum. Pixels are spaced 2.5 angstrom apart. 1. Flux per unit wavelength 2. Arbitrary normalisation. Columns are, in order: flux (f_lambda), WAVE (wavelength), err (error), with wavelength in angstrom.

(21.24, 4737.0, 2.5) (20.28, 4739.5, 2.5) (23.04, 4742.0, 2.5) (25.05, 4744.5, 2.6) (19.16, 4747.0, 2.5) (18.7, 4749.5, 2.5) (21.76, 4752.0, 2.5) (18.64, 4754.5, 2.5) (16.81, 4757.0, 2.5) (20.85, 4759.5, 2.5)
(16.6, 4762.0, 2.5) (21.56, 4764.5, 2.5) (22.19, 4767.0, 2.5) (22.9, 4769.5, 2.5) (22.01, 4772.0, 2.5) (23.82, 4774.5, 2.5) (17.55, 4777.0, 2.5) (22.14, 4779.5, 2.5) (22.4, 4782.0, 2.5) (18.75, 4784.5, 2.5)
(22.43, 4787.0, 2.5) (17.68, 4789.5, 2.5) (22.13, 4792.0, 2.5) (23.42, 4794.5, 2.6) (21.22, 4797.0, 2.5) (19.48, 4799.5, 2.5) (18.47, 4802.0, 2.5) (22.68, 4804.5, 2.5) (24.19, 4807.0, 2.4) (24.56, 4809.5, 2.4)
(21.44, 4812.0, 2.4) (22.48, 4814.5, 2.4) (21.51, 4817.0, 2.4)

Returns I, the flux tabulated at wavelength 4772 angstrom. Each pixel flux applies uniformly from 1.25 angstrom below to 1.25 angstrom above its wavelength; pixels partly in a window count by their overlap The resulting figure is 22.01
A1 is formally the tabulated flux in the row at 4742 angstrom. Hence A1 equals 23.04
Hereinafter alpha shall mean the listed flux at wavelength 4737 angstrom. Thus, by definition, 21.24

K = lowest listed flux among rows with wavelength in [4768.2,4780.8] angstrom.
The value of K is 17.55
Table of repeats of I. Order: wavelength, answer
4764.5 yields 21.56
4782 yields 22.4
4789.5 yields 17.68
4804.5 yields 22.68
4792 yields 22.13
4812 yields 21.44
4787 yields 22.43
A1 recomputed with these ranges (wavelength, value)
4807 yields 24.19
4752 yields 21.76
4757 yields 16.81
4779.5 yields 22.14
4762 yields 16.6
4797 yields 21.22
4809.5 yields 24.56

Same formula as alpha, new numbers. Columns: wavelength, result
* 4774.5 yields 23.82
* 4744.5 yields 25.05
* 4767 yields 22.19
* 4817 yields 21.51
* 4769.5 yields 22.9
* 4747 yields 19.16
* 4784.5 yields 18.75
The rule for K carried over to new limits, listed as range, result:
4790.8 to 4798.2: 21.22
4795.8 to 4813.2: 18.47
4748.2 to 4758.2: 16.81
